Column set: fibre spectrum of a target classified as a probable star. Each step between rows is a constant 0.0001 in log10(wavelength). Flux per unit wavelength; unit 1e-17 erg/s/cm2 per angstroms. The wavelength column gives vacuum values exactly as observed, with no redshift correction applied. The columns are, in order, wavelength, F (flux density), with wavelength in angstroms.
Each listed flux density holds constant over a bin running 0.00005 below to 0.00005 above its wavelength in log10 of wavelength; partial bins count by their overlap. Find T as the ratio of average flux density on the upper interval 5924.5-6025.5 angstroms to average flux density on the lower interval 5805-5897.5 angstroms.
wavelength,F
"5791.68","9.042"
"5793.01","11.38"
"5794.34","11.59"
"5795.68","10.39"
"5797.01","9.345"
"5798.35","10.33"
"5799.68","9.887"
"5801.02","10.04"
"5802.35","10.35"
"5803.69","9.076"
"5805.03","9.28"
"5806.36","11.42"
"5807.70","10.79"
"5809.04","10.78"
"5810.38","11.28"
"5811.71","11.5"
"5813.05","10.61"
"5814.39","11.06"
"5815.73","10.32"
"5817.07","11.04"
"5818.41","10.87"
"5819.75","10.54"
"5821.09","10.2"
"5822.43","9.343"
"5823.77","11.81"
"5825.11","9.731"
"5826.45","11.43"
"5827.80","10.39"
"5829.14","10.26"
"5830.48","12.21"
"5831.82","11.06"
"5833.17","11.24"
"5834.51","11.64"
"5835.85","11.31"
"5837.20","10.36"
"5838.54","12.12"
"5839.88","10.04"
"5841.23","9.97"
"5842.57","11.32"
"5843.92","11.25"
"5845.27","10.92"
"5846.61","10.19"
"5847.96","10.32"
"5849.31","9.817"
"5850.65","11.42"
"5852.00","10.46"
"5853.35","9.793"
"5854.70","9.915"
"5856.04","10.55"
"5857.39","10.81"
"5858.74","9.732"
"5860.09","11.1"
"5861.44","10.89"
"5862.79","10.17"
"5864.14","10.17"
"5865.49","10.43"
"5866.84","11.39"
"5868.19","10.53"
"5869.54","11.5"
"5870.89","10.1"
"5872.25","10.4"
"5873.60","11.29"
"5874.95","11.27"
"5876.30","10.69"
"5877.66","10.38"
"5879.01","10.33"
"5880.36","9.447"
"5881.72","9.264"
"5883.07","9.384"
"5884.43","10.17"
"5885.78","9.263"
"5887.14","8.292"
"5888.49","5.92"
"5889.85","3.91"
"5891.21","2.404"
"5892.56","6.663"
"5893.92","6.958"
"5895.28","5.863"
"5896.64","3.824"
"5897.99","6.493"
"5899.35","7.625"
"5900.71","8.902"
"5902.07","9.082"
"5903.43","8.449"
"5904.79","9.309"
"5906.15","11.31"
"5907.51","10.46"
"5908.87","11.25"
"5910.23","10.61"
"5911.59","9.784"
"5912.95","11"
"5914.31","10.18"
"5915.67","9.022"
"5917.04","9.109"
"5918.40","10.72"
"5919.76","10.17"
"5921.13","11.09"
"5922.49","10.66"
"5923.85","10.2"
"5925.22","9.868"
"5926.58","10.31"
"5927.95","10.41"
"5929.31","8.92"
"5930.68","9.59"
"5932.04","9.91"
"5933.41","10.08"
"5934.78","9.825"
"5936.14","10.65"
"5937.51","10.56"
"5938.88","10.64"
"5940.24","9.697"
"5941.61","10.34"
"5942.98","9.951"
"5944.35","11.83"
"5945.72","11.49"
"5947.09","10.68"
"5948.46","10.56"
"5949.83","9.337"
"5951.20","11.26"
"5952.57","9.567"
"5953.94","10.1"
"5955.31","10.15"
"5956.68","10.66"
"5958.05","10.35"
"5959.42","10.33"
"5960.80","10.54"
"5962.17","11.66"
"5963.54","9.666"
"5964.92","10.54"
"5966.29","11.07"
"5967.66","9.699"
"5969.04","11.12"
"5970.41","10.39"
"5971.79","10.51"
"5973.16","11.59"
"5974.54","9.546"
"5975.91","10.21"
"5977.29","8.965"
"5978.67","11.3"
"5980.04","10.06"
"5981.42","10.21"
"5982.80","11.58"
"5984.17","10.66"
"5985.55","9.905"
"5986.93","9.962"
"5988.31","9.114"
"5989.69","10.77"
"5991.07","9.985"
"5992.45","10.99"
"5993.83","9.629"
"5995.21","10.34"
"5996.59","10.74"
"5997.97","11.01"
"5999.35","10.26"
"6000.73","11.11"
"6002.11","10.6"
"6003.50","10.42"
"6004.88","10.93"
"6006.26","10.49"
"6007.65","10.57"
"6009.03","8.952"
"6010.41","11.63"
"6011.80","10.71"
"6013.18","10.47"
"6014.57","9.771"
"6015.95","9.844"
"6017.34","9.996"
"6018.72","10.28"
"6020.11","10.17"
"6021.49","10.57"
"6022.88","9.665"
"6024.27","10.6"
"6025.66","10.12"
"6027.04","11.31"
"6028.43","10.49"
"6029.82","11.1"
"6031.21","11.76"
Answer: 1.0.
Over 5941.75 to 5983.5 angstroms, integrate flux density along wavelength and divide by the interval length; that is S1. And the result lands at 10.5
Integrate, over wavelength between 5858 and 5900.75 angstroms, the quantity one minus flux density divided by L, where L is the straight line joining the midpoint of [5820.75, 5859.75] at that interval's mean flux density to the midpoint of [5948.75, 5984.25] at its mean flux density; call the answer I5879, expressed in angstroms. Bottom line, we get 6.9 angstroms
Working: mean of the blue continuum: 10.7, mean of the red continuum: 10.4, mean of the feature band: 8.9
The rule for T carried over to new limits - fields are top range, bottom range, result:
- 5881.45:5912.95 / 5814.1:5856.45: 0.76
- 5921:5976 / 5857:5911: 1.14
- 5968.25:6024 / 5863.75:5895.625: 1.15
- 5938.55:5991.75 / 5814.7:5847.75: 0.96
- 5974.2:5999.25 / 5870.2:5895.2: 1.20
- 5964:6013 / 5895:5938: 1.09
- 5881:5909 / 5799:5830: 0.74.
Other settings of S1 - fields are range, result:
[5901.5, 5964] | 10.3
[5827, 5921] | 9.75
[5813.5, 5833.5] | 10.8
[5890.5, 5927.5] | 8.95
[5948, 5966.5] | 10.4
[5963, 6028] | 10.4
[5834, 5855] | 10.7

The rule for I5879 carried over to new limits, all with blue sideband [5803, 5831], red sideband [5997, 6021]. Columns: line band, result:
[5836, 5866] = 0.2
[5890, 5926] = 5.9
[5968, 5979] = 0.1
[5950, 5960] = 0.2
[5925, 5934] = 0.6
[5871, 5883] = 0.3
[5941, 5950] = -0.1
